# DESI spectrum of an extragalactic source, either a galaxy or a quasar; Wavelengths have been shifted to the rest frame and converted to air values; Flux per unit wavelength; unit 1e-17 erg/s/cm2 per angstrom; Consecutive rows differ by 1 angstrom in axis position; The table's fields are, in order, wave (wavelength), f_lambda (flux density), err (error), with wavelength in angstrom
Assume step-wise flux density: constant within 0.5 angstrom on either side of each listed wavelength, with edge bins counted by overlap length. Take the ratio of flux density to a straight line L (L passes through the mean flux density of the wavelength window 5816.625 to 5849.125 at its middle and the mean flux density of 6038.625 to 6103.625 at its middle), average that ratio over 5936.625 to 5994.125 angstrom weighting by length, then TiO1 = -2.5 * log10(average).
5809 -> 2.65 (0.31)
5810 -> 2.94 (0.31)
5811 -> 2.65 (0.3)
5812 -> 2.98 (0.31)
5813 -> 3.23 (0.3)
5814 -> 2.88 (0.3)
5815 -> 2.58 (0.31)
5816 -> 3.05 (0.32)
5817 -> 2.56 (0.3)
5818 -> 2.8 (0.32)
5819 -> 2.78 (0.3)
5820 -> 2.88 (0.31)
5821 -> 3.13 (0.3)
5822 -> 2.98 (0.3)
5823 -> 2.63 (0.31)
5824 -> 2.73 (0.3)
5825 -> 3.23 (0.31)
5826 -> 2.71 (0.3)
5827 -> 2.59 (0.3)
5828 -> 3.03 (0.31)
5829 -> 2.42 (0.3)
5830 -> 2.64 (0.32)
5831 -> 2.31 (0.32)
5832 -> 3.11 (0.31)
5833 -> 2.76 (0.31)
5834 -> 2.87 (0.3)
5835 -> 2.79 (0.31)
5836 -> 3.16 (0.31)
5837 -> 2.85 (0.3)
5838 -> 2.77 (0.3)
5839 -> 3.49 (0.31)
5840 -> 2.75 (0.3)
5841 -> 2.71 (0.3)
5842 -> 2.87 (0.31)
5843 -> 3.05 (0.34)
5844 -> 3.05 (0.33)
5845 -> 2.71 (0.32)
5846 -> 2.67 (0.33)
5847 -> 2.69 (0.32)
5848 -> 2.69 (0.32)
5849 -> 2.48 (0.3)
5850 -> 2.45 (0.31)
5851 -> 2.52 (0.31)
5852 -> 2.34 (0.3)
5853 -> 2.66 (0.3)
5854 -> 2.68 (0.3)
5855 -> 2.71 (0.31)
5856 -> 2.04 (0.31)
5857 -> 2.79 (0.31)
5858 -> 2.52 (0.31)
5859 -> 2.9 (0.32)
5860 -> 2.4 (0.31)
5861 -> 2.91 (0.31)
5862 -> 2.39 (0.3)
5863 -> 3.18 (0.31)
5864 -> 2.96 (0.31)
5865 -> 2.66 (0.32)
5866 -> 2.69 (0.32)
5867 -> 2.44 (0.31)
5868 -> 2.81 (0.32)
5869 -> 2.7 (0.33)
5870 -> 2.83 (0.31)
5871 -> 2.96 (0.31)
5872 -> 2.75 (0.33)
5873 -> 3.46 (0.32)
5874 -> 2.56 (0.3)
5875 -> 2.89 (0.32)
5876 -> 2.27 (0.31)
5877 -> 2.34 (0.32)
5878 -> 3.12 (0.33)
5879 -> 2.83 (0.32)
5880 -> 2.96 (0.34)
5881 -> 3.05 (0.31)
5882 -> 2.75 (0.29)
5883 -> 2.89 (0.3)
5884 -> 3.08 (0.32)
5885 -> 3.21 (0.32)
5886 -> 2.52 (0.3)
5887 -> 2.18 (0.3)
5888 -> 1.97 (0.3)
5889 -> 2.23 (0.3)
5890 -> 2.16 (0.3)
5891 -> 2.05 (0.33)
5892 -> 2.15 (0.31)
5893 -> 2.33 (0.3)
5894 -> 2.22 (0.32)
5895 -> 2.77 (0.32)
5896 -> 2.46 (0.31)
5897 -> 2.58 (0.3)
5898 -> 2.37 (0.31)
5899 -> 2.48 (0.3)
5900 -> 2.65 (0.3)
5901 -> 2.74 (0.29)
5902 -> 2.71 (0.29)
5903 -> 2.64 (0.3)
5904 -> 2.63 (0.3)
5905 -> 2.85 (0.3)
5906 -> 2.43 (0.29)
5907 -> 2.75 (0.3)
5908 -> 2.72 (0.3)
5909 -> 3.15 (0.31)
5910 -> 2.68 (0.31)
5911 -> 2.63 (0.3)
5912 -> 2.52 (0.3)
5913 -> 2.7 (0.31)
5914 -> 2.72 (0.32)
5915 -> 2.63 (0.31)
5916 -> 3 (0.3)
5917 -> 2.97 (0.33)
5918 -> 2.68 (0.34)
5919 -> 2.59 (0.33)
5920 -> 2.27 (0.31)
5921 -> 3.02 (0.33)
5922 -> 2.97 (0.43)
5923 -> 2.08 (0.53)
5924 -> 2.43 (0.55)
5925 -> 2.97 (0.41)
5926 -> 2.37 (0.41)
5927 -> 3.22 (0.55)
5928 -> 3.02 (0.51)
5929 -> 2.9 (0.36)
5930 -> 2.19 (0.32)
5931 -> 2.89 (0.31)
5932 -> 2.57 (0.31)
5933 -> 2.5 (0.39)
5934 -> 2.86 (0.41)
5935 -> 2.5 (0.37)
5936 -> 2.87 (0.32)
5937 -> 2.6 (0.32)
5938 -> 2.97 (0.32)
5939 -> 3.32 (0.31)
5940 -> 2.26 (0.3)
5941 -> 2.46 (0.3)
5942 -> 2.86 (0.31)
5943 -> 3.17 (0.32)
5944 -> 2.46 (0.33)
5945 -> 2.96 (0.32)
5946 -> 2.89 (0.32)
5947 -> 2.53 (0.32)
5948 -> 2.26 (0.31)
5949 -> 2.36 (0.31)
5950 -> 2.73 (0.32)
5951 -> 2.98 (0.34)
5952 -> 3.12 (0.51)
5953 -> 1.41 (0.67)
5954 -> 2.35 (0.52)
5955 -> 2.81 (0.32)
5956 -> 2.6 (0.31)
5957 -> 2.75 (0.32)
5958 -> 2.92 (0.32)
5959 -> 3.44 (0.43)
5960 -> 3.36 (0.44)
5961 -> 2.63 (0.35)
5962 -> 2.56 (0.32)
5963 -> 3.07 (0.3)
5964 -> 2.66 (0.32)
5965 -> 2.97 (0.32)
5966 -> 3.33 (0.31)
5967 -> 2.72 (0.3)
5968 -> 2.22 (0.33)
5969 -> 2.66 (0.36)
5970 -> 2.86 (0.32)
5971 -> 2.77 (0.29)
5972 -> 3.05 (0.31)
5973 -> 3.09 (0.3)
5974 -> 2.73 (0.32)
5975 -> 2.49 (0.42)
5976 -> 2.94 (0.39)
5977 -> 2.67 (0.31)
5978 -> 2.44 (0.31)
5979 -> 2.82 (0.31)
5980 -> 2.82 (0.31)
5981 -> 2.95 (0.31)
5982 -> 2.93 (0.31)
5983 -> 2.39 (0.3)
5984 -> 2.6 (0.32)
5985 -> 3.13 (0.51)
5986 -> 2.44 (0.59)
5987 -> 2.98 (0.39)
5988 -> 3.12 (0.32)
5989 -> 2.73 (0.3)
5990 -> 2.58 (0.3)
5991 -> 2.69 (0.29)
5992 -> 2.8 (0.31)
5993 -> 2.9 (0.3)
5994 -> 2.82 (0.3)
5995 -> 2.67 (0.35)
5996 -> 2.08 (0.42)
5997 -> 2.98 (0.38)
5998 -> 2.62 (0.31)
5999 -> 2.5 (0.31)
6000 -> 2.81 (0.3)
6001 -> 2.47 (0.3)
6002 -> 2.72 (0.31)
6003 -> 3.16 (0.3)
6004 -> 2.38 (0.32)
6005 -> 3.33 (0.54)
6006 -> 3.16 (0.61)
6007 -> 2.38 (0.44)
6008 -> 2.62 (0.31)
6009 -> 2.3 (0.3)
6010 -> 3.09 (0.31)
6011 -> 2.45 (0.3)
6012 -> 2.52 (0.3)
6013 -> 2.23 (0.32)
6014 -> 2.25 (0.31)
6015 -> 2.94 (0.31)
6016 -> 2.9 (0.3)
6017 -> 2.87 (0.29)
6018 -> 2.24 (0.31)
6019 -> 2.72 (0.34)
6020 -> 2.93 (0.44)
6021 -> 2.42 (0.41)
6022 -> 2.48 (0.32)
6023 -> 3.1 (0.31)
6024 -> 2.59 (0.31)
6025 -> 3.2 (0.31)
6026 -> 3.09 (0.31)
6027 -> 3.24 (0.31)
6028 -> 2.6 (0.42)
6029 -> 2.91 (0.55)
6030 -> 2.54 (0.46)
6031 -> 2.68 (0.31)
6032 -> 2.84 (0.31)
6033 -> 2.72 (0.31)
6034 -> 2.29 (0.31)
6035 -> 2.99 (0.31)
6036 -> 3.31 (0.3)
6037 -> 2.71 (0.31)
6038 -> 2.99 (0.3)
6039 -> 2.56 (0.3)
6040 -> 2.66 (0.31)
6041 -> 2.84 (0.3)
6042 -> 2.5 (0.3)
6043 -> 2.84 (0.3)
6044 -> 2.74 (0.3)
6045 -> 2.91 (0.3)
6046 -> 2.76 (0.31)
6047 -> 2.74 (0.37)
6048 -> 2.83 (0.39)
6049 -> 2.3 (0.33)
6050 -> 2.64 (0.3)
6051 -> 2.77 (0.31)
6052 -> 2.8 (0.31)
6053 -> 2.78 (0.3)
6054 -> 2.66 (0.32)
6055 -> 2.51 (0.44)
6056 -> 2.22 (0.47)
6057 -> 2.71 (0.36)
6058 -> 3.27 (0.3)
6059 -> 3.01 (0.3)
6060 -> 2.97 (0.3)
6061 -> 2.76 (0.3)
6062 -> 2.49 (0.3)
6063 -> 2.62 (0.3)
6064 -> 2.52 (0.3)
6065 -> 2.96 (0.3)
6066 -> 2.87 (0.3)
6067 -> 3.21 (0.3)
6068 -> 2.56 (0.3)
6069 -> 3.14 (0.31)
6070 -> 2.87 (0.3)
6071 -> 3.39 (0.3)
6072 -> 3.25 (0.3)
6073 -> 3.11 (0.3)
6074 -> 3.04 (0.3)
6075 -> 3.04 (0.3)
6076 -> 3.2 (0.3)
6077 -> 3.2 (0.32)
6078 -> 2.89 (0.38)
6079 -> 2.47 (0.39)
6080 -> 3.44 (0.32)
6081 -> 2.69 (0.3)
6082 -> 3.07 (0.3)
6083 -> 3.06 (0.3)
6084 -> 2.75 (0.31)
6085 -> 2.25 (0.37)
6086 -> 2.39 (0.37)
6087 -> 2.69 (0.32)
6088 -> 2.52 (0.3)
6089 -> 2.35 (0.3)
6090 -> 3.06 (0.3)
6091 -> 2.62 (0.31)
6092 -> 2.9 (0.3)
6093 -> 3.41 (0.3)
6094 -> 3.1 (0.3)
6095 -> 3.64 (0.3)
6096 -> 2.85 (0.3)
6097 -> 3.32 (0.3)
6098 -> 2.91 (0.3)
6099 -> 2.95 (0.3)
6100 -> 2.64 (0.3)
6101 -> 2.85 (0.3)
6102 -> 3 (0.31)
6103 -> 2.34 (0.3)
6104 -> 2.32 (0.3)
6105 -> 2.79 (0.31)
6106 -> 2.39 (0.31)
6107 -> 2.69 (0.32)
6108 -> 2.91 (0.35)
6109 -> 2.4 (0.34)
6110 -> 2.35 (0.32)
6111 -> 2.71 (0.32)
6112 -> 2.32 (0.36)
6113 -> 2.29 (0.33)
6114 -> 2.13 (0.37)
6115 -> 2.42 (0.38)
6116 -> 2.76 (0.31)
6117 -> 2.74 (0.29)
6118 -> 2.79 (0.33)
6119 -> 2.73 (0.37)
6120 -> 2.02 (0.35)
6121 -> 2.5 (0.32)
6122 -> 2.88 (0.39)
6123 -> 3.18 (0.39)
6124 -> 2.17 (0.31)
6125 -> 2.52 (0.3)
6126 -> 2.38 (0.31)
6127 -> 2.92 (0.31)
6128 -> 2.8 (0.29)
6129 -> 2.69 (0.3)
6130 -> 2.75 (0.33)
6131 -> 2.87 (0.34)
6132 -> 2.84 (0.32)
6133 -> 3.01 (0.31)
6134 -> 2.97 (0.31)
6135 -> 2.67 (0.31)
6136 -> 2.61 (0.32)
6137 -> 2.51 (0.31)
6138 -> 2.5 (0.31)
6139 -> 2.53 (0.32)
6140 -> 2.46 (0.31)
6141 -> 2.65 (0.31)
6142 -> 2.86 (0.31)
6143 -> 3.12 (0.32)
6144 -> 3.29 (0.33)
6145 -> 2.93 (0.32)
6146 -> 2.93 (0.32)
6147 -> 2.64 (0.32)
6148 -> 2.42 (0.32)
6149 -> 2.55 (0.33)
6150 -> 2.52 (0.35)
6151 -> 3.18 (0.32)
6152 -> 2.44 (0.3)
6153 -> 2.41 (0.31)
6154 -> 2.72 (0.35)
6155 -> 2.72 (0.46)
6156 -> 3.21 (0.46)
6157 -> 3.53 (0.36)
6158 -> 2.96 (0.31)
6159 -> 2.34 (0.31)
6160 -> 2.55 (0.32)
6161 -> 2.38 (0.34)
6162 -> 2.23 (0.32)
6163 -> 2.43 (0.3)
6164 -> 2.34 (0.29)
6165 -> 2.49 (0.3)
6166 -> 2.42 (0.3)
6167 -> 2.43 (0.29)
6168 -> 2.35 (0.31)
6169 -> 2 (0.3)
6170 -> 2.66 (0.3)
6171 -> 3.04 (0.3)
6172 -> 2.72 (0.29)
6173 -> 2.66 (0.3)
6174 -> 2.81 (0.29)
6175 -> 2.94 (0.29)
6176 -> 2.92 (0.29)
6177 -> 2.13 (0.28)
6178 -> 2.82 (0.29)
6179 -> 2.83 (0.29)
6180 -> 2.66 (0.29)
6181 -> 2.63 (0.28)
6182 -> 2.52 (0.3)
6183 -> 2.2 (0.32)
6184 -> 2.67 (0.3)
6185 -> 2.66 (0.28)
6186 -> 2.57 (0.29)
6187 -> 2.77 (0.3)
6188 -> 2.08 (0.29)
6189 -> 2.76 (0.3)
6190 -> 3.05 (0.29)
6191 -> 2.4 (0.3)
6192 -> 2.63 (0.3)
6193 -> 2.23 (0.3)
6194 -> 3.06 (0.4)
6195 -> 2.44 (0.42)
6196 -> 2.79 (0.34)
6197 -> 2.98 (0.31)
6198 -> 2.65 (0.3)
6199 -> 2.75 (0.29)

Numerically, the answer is 0.03 mag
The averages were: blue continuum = 2.82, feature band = 2.76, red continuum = 2.84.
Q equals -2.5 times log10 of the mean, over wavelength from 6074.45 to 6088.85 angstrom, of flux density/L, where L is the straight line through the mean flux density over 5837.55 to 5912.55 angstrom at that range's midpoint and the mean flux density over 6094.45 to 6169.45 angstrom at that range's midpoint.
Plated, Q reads -0.06 mag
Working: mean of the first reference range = 2.67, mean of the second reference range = 2.67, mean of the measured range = 2.82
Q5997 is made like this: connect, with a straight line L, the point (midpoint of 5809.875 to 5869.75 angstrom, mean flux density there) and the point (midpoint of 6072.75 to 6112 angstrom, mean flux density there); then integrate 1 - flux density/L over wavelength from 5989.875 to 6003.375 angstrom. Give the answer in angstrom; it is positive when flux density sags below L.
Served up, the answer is 0.5 angstrom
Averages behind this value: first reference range 2.77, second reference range 2.82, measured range 2.7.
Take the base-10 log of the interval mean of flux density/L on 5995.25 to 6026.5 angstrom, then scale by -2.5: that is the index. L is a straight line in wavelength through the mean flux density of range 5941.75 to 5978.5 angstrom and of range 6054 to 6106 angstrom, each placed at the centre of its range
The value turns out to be 0.04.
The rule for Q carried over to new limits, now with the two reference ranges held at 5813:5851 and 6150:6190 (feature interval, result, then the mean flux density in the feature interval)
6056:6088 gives -0.08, 2.88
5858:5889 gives 0.02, 2.74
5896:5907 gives 0.07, 2.61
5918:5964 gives 0.01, 2.71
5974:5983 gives 0.00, 2.74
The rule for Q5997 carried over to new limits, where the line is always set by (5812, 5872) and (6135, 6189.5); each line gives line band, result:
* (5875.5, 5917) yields 2.0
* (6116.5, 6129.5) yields 0.1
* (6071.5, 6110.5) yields -2.5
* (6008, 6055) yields -0.5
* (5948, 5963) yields 0.1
